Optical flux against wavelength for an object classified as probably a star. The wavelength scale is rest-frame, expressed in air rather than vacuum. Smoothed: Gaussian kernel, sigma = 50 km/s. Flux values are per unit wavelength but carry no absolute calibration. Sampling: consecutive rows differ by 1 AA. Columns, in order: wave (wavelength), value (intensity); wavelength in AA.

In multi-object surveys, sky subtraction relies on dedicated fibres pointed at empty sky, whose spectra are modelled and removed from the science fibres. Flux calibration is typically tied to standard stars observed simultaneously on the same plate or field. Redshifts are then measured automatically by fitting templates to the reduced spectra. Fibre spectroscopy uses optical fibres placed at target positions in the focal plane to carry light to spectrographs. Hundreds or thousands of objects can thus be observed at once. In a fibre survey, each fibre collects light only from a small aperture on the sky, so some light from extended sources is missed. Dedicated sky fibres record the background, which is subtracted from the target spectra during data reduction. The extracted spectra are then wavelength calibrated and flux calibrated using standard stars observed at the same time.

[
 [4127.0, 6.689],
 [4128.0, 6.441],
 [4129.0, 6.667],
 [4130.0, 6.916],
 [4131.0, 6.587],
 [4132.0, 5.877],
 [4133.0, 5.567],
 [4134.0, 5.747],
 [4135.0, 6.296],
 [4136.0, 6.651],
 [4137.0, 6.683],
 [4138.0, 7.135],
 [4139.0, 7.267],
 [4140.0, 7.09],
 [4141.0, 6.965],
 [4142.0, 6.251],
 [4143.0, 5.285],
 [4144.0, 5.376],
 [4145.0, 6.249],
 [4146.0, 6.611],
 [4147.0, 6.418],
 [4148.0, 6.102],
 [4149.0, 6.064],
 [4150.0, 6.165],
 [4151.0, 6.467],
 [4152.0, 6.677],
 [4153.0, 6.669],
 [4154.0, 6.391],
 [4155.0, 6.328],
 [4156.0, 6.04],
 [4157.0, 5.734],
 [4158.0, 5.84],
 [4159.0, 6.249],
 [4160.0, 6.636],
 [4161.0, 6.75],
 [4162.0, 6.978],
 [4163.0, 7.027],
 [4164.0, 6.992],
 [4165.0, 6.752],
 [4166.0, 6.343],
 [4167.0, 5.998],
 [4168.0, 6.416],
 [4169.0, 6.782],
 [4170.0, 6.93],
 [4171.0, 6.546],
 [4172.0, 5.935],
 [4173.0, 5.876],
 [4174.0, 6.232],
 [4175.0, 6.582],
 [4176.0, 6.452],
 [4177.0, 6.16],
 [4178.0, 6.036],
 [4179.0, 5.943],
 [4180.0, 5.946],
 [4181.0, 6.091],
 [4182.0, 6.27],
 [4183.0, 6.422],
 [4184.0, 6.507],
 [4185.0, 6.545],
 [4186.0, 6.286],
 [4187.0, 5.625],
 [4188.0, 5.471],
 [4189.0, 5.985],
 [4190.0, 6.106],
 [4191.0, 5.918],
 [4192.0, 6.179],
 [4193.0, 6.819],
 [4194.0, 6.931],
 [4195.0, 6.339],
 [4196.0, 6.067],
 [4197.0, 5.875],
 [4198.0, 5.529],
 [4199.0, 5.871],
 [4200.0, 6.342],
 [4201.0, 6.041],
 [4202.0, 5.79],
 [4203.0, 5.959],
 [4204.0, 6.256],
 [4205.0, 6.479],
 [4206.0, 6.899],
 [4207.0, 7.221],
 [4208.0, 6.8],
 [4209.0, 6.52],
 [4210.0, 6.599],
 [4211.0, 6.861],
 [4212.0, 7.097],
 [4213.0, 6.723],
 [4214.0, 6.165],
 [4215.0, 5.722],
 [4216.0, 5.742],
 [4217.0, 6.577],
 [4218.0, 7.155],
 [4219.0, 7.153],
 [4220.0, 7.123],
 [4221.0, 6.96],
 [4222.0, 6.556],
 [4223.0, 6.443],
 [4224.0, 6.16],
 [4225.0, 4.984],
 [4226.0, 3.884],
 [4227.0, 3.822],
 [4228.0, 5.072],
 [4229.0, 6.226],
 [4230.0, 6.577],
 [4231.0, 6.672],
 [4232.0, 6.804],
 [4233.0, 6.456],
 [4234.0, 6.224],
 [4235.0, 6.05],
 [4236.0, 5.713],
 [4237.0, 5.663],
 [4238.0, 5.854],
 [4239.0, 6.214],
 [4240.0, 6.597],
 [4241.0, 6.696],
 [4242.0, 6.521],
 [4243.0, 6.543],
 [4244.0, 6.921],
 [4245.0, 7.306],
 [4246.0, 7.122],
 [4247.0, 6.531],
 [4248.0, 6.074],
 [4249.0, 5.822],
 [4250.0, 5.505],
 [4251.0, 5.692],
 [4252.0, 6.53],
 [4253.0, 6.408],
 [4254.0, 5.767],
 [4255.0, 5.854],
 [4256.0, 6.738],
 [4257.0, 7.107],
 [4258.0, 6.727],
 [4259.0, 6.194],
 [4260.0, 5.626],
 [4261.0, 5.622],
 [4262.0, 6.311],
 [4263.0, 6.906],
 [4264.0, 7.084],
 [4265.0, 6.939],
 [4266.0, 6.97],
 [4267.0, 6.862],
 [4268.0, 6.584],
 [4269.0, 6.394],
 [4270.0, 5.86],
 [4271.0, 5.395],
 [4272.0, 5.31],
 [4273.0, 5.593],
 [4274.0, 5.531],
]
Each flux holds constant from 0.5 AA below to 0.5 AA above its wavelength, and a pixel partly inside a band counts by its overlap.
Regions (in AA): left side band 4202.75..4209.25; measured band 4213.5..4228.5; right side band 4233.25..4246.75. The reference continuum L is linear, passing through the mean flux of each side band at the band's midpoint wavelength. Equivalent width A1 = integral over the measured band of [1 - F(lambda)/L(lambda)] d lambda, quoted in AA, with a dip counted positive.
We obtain 1.3 AA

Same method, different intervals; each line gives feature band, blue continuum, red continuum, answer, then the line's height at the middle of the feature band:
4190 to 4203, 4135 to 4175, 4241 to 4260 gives 0.6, 6.42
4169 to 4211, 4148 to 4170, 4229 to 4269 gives 1.1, 6.43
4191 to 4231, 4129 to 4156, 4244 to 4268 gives 1.0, 6.41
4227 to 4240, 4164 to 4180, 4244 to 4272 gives 0.6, 6.35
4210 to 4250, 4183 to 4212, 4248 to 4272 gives 0.1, 6.28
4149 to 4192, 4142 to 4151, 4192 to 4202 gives -1.3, 6.12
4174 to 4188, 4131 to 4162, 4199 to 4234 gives 0.3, 6.31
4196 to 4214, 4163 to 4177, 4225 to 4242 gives -0.7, 6.15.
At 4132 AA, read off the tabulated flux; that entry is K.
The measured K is 5.877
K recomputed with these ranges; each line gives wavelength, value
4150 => 6.165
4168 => 6.416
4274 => 5.531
